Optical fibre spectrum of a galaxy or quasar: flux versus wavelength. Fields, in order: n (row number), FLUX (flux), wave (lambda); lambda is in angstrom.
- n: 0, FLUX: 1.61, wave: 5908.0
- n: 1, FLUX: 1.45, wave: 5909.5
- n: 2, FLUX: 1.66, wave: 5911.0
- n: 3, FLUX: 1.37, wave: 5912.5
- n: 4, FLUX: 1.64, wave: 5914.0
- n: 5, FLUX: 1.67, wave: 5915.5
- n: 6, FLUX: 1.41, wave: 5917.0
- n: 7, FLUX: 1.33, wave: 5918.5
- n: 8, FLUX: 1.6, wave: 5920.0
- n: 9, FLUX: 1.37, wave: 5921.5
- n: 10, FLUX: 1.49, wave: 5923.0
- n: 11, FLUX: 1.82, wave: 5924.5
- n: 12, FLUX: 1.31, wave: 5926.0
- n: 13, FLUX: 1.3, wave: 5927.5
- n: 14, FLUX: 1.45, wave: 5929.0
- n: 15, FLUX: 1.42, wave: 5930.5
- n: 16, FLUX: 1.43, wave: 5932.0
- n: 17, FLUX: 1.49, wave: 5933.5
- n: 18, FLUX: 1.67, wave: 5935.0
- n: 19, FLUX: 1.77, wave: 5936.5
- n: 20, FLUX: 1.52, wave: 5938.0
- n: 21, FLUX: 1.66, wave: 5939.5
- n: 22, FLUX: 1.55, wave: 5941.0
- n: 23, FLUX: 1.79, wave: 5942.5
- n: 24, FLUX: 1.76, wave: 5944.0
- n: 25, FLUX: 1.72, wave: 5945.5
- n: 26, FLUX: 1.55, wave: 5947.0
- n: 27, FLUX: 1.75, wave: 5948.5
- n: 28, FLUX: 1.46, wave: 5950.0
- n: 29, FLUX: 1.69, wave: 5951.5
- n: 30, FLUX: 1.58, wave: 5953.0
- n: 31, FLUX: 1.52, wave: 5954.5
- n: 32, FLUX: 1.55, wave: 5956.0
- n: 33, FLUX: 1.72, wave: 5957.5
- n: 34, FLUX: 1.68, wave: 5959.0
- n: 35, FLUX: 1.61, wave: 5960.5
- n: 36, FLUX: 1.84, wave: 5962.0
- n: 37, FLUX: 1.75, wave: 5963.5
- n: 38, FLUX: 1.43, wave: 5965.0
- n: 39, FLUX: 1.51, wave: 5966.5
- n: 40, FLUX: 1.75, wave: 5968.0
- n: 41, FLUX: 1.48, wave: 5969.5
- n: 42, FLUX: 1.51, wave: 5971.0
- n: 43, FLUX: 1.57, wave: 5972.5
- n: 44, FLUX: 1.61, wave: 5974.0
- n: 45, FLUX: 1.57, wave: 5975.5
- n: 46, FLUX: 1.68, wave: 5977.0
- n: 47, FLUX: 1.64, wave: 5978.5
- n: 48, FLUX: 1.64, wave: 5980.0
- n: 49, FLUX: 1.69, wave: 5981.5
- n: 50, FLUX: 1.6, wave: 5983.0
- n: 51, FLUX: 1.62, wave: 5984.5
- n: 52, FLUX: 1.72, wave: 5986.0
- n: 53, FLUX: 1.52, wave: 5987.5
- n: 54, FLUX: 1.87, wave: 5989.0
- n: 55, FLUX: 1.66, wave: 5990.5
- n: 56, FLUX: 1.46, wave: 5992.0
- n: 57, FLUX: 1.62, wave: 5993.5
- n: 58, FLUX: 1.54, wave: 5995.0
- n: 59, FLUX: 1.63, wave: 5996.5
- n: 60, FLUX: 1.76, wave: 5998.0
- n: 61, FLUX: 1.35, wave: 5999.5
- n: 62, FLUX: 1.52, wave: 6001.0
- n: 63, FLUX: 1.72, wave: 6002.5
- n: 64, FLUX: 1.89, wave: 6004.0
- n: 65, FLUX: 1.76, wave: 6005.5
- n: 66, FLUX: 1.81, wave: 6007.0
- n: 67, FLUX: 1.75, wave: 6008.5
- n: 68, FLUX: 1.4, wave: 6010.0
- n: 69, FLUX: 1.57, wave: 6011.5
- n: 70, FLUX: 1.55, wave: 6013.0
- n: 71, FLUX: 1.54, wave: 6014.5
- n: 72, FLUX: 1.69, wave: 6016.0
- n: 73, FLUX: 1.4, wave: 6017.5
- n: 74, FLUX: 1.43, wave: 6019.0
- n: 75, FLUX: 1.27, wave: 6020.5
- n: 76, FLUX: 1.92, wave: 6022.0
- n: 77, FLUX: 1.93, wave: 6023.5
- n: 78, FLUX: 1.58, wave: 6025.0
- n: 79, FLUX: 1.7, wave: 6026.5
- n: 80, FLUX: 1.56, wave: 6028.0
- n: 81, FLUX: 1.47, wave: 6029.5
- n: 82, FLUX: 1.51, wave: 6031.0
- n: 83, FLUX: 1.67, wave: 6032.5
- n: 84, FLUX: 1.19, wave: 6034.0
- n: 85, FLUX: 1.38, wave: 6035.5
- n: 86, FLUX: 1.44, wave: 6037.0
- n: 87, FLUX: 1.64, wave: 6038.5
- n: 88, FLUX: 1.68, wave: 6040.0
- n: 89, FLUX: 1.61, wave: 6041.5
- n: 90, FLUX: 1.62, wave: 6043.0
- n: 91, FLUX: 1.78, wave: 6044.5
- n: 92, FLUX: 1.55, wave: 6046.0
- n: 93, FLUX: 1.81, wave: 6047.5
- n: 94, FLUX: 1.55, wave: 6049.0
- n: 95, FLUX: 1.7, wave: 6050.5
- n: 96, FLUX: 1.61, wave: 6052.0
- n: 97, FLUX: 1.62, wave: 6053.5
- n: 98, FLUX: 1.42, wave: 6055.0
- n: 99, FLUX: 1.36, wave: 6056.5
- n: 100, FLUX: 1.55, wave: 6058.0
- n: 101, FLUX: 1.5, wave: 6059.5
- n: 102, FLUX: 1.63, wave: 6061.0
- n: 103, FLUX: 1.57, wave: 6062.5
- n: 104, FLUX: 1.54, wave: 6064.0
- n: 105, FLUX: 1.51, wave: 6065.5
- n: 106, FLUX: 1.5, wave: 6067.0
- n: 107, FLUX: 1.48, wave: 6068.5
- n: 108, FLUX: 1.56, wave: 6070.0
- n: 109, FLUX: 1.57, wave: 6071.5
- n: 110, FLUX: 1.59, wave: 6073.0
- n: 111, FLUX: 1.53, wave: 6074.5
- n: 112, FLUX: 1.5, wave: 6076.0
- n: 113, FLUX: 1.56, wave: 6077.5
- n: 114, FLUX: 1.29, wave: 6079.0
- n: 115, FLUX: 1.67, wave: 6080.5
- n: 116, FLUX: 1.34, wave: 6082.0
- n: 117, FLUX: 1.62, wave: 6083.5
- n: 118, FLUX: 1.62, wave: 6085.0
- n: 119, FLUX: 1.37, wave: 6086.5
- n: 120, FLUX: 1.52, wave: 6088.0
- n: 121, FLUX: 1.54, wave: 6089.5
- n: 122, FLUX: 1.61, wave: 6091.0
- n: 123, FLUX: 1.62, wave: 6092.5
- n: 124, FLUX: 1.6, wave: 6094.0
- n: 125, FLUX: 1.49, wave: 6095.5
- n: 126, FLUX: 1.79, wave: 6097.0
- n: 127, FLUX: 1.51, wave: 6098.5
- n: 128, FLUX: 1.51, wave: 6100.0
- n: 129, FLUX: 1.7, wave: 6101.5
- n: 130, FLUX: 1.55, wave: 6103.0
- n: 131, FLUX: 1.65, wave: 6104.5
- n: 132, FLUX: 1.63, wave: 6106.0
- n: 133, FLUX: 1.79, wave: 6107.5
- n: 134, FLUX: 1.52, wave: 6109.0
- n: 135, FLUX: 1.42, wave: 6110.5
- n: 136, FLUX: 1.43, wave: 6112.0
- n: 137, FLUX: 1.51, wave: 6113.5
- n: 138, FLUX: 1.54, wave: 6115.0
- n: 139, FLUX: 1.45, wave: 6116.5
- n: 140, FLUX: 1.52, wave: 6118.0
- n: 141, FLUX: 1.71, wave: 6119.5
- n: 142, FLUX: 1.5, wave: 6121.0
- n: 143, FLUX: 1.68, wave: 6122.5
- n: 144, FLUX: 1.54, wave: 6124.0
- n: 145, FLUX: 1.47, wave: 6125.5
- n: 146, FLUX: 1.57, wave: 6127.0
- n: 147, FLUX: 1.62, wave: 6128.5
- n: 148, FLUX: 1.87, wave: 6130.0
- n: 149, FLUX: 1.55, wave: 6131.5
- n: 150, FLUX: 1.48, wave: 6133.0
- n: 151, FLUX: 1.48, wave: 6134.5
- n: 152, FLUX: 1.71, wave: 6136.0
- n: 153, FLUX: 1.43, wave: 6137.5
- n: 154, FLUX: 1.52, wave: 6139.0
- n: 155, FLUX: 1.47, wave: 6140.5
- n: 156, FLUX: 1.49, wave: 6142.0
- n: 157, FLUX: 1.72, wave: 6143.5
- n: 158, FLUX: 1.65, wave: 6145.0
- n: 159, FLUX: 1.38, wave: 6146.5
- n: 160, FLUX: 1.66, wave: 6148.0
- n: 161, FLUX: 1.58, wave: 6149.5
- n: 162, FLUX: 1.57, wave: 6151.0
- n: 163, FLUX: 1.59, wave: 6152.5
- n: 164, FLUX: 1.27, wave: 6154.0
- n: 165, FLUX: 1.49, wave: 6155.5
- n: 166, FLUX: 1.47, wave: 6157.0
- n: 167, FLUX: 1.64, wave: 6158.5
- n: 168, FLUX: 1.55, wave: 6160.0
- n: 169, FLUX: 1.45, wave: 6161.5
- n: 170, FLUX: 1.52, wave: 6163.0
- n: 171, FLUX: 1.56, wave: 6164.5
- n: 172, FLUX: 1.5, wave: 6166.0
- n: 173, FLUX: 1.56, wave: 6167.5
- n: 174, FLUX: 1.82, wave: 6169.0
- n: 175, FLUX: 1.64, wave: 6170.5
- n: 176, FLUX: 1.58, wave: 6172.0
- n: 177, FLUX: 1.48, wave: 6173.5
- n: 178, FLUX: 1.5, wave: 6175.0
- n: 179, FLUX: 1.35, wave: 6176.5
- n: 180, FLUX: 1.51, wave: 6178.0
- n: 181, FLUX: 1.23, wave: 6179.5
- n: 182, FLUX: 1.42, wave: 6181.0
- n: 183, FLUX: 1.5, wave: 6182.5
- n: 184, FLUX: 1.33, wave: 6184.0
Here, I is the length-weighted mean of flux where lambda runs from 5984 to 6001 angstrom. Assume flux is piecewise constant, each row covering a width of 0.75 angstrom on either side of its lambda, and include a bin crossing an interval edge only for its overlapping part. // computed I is 1.61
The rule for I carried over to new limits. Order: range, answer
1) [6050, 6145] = 1.55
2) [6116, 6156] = 1.56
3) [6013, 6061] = 1.57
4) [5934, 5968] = 1.64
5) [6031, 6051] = 1.58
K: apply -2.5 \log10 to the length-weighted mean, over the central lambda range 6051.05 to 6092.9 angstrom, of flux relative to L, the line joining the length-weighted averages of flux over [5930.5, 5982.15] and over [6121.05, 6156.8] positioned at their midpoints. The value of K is 0.03 mag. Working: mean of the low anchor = 1.62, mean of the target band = 1.53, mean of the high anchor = 1.55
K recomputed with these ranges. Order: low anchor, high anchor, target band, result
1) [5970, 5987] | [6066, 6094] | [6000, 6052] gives -0.02 mag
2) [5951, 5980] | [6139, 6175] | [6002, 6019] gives -0.02 mag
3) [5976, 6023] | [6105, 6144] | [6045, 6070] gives 0.02 mag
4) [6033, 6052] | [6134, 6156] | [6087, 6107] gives -0.03 mag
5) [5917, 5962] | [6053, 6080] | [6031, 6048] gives -0.03 mag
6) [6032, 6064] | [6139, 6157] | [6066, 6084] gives 0.03 mag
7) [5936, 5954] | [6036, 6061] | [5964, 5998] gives 0.01 mag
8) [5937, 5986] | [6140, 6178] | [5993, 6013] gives -0.02 mag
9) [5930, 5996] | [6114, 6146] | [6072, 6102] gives 0.02 mag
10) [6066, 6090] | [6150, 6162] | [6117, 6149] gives -0.04 mag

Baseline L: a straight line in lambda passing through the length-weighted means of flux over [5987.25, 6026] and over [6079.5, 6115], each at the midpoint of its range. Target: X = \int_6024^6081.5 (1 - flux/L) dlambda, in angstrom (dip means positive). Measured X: 1.4 angstrom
